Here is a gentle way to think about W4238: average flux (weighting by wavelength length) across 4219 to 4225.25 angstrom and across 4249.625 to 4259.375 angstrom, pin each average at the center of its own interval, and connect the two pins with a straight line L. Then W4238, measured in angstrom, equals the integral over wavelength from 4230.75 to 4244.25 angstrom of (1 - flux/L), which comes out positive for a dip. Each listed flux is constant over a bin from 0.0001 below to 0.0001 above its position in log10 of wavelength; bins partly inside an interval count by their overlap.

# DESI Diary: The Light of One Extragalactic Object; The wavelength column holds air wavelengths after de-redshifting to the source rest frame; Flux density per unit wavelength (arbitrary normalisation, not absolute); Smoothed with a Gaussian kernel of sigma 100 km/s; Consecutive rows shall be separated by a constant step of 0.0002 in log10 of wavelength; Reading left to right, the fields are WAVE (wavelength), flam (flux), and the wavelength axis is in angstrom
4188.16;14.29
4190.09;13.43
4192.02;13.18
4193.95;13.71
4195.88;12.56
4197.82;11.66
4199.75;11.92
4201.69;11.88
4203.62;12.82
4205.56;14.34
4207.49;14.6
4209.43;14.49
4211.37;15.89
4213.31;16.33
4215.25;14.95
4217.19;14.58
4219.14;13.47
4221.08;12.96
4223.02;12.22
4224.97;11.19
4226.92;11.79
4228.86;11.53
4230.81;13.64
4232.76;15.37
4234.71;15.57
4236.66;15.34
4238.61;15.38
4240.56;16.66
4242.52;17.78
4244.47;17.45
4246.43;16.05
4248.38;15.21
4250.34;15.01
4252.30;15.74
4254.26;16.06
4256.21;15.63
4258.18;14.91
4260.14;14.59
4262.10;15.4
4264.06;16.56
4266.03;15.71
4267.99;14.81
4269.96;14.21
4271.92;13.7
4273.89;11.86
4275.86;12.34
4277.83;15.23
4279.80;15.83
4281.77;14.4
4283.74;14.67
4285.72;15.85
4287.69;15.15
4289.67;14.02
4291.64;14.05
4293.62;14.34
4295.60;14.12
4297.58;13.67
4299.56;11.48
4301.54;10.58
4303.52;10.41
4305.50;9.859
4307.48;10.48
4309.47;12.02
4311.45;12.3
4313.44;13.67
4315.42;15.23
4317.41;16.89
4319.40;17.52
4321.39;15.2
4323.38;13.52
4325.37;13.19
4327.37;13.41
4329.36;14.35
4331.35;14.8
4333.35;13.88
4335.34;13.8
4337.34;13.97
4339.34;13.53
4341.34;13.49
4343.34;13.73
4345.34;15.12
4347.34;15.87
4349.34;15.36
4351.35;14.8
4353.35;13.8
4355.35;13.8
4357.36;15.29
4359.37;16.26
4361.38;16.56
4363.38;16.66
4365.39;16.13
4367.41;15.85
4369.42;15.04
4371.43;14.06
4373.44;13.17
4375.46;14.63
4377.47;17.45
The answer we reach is -2.0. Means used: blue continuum 12.5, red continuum 15.5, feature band 15.9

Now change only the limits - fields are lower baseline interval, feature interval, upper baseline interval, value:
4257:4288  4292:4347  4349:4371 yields 5.6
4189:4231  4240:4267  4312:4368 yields -4.1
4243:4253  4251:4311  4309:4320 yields 5.6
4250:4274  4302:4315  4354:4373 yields 3.1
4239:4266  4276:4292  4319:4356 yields 0.5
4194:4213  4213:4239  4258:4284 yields 0.1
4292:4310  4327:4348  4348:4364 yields 0.0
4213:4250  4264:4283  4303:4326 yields -0.5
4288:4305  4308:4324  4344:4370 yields -0.9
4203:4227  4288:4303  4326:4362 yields 1.2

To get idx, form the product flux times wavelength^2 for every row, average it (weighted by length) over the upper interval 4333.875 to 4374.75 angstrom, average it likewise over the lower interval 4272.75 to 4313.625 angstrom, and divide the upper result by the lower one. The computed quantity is 1.2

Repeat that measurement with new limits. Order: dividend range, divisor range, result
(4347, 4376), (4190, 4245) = 1.16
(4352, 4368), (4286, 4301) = 1.16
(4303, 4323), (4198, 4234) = 1.04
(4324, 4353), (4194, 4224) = 1.11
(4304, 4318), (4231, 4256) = 0.83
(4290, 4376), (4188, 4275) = 1.03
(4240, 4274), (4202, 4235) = 1.14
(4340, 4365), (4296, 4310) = 1.36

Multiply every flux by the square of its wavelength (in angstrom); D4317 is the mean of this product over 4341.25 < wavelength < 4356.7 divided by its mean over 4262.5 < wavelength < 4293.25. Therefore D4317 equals 1.0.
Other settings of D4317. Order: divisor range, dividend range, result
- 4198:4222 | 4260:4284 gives 1.07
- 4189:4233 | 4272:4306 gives 1.04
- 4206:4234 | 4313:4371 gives 1.14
